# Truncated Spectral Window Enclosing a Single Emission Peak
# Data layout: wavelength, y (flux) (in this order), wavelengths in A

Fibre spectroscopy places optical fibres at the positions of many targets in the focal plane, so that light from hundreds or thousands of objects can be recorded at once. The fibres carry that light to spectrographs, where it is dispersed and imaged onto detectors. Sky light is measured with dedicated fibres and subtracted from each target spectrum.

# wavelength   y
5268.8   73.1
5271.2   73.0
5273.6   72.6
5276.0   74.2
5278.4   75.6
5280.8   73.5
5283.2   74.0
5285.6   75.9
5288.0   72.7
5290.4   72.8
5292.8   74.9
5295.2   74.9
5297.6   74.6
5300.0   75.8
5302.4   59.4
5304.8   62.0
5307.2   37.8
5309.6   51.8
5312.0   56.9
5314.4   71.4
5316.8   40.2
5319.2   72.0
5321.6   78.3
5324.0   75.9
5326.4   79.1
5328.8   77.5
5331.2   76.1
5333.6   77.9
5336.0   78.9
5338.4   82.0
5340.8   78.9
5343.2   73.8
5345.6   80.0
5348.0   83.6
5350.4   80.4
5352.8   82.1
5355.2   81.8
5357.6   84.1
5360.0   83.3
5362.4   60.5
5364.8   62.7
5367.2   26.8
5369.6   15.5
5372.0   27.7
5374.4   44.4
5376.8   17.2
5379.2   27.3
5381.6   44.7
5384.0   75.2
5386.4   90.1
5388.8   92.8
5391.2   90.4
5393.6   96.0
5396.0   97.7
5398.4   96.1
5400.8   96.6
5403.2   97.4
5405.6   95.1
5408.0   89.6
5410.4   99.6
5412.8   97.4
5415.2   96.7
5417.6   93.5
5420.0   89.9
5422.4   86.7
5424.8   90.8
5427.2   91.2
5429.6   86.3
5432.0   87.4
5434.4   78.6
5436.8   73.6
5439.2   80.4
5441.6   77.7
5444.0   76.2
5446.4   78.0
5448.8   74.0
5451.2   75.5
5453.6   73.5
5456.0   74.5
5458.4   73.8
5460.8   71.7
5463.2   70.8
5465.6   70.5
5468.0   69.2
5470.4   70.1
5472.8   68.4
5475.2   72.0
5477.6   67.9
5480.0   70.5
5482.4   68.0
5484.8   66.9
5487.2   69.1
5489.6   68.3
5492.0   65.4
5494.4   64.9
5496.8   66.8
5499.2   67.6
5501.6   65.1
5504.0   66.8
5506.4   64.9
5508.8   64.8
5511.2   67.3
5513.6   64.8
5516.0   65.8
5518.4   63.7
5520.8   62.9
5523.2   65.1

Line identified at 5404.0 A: C IV 1549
